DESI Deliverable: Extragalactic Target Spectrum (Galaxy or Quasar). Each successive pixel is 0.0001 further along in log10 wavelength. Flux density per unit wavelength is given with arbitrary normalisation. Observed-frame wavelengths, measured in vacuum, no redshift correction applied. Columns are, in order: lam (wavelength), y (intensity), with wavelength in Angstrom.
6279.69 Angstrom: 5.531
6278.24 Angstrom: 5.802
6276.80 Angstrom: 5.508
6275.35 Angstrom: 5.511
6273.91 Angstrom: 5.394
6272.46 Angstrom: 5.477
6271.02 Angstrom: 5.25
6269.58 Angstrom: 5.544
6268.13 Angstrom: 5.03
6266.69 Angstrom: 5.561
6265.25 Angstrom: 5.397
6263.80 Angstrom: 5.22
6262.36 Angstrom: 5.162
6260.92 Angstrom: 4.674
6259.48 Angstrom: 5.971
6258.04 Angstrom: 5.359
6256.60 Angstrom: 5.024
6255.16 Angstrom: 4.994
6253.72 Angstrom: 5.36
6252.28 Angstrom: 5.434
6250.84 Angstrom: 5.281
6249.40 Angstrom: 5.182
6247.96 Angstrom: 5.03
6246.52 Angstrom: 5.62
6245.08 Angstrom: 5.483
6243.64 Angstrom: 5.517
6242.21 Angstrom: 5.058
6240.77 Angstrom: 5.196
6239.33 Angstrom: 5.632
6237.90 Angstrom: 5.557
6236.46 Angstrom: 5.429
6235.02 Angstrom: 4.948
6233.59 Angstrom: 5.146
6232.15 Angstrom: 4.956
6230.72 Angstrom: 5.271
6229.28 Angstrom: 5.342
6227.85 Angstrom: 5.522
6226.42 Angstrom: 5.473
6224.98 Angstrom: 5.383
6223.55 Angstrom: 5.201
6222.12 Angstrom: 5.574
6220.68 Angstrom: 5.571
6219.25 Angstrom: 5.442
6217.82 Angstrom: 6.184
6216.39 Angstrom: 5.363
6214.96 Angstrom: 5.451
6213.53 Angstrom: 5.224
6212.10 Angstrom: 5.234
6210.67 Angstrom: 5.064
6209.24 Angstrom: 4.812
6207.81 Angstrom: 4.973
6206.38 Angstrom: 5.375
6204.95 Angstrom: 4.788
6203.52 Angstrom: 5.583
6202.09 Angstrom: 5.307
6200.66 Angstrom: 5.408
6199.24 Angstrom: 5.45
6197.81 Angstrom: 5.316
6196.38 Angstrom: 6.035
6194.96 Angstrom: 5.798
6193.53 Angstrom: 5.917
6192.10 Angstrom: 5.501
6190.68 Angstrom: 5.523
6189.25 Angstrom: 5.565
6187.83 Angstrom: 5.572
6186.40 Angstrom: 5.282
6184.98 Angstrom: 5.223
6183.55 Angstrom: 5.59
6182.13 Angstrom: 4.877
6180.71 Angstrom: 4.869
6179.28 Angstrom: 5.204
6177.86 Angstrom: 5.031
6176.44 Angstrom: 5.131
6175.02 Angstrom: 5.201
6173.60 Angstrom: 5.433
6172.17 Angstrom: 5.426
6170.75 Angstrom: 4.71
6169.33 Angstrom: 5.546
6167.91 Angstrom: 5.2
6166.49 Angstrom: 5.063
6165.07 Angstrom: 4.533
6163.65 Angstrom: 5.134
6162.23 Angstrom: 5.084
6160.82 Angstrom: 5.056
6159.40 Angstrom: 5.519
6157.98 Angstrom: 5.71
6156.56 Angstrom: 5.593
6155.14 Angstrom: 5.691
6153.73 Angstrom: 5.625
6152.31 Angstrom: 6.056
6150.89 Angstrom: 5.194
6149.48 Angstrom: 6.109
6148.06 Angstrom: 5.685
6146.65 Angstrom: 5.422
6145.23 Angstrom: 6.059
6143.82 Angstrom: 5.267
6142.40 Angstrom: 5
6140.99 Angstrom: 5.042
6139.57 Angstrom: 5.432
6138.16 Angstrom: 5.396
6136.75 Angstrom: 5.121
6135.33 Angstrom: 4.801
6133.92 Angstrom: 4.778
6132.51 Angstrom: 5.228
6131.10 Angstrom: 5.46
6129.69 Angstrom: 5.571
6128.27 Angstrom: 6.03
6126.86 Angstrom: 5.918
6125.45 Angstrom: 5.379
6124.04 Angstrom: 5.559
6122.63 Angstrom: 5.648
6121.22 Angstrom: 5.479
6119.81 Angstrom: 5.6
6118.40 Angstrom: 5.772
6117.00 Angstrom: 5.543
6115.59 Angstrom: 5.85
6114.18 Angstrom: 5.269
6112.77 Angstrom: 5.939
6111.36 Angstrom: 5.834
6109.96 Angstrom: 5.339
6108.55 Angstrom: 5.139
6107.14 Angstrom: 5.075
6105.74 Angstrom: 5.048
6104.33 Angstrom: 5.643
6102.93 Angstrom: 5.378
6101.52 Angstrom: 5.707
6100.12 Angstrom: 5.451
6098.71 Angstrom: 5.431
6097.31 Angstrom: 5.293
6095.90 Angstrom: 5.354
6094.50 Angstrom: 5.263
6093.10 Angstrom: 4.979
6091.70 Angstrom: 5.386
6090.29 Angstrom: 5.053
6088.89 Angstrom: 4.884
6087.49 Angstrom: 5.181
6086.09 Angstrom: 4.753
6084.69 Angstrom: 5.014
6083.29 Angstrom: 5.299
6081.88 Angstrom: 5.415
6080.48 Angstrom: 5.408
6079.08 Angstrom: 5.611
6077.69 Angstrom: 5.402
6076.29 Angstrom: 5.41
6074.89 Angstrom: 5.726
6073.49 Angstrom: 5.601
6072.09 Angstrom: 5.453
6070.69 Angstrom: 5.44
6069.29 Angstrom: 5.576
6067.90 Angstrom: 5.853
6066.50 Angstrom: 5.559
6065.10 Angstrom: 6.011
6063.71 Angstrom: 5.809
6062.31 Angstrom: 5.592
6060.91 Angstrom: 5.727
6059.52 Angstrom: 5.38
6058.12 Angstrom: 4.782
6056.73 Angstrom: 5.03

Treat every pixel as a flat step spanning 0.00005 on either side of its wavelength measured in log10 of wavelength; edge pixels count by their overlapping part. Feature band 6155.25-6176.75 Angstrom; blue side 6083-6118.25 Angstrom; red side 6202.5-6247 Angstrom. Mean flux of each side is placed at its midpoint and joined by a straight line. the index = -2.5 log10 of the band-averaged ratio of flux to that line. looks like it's 0.02 mag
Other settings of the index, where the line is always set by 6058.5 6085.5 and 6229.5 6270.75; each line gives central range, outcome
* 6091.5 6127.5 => 0.001 mag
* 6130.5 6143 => 0.062 mag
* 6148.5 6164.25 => -0.023 mag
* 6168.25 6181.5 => 0.045 mag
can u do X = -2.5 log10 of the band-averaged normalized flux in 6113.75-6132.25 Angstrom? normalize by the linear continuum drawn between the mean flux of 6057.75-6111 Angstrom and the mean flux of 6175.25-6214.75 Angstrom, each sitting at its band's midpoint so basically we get -0.05 mag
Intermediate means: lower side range 5.39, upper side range 5.32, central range 5.62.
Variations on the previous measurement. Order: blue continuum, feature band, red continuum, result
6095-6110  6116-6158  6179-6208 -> -0.03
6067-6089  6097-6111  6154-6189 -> 0.00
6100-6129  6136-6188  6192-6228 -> 0.03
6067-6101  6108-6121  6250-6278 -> -0.05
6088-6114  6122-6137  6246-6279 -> -0.01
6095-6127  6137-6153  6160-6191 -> -0.03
